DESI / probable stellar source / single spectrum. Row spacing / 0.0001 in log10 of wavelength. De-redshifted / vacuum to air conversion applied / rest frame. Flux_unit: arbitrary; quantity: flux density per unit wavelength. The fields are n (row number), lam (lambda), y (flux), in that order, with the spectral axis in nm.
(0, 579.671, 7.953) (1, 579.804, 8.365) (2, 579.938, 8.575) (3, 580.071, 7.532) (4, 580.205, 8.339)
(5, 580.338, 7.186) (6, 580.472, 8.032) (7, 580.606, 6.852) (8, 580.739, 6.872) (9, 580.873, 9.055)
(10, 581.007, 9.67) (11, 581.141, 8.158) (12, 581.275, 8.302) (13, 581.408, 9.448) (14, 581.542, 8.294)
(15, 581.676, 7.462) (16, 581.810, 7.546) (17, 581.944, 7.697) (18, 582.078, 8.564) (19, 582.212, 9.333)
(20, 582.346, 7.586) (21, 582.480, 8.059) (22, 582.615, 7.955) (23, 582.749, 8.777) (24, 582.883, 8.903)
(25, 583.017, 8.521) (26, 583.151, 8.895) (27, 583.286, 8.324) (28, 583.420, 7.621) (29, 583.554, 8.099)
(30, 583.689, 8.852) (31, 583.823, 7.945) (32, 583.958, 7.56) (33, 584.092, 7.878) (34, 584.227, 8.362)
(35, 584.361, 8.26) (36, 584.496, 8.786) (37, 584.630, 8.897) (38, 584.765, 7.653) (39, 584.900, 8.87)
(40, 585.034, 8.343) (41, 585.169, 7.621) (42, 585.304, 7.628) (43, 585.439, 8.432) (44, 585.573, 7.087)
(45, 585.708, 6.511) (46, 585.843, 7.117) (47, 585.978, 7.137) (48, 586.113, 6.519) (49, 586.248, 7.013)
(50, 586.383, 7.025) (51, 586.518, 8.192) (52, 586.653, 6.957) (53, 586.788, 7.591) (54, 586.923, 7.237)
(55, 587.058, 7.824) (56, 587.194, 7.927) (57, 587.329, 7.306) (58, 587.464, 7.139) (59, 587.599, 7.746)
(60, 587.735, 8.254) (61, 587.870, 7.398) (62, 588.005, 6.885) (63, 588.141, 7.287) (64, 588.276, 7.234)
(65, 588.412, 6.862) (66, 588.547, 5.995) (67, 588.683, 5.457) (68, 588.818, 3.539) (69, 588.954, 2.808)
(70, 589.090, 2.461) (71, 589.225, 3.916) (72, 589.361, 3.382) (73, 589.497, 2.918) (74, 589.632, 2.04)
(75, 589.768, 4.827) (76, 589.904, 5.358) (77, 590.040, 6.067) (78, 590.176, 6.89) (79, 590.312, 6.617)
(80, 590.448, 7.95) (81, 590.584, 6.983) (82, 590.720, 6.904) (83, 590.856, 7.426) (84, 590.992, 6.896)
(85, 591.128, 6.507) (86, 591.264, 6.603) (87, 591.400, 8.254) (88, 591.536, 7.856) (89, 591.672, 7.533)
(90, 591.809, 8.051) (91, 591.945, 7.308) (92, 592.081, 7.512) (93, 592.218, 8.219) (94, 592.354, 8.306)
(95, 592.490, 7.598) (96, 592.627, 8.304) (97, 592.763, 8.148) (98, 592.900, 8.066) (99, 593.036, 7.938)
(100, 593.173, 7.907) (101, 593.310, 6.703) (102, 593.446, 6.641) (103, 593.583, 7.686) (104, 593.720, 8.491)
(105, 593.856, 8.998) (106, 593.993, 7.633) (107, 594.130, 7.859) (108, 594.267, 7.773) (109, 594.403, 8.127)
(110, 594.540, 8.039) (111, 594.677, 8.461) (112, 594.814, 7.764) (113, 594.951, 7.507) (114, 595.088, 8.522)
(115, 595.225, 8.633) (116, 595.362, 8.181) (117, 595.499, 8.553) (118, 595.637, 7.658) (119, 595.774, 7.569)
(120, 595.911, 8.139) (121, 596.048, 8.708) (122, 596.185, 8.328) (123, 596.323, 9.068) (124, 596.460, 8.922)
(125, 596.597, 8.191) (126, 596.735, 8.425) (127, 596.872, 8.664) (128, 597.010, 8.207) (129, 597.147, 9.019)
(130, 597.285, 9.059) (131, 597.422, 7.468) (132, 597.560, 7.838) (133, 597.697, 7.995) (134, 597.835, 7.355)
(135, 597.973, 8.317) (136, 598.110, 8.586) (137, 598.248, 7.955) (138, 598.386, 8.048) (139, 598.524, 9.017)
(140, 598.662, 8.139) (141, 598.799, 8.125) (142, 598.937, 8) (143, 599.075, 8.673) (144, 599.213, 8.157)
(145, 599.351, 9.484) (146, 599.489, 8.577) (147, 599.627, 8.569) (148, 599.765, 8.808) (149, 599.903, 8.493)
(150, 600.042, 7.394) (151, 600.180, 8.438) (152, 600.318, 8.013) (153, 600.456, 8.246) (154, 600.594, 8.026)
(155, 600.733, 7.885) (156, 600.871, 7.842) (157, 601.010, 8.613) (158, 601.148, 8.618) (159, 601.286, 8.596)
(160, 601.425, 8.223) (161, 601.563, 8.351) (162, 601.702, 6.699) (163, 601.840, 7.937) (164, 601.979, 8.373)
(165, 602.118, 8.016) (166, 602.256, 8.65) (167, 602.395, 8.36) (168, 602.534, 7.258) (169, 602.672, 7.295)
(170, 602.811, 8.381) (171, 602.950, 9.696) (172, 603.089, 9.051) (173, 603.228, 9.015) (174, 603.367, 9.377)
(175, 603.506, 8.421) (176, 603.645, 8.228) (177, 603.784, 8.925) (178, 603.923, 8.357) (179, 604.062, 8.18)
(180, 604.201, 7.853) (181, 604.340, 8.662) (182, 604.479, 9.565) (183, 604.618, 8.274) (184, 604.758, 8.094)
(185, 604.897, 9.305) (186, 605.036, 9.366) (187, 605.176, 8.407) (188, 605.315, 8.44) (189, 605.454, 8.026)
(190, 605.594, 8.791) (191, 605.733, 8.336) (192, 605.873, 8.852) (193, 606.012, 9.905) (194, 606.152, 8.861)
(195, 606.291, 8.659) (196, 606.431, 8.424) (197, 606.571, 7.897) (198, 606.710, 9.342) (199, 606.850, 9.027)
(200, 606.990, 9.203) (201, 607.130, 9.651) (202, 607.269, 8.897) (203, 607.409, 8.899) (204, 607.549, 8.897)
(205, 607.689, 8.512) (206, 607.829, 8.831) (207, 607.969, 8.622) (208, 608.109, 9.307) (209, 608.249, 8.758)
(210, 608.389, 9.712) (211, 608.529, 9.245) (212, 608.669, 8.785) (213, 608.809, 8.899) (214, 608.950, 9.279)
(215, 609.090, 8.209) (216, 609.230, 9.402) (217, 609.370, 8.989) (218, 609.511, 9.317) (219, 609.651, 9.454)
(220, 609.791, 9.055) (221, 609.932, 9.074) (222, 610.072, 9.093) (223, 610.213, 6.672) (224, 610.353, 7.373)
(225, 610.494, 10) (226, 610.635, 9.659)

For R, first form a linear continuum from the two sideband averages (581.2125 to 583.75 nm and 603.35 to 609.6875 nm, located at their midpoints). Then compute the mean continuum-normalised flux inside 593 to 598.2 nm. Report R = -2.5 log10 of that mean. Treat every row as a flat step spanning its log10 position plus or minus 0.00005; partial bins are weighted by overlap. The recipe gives 0.06 mag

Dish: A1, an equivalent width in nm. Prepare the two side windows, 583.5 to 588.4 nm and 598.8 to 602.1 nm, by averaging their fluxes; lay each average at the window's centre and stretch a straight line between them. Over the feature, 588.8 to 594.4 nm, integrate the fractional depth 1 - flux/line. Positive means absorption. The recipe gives 0.85 nm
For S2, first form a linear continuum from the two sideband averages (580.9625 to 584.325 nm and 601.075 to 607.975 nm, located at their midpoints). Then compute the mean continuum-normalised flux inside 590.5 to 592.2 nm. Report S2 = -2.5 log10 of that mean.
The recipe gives 0.15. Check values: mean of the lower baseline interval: 8.3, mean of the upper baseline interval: 8.59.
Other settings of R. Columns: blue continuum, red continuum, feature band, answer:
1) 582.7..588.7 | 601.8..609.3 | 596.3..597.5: -0.03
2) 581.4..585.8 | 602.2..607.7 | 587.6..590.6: 0.44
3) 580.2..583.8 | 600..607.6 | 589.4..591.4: 0.35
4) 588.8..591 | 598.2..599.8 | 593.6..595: -0.20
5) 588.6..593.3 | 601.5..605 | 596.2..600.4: -0.11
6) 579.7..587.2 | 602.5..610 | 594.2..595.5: 0.03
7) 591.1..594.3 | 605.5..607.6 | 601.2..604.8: 0.03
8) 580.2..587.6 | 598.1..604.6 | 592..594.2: 0.04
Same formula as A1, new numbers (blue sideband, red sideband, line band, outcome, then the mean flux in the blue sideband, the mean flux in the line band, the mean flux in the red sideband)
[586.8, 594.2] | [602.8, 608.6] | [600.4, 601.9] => 0.02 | 6.78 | 8.09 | 8.82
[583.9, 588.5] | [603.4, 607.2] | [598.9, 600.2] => -0.01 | 7.6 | 8.47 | 8.71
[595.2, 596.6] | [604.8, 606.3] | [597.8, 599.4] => 0.03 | 8.36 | 8.33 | 8.81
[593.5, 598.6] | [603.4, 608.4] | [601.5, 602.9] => 0.10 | 8.23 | 7.95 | 8.76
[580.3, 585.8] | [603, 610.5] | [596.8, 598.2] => 0.05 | 8.14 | 8.25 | 8.8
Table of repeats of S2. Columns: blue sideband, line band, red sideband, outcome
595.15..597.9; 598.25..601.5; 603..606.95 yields 0.02 mag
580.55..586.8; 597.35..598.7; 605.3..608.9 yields 0.06 mag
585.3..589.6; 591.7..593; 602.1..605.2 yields -0.13 mag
